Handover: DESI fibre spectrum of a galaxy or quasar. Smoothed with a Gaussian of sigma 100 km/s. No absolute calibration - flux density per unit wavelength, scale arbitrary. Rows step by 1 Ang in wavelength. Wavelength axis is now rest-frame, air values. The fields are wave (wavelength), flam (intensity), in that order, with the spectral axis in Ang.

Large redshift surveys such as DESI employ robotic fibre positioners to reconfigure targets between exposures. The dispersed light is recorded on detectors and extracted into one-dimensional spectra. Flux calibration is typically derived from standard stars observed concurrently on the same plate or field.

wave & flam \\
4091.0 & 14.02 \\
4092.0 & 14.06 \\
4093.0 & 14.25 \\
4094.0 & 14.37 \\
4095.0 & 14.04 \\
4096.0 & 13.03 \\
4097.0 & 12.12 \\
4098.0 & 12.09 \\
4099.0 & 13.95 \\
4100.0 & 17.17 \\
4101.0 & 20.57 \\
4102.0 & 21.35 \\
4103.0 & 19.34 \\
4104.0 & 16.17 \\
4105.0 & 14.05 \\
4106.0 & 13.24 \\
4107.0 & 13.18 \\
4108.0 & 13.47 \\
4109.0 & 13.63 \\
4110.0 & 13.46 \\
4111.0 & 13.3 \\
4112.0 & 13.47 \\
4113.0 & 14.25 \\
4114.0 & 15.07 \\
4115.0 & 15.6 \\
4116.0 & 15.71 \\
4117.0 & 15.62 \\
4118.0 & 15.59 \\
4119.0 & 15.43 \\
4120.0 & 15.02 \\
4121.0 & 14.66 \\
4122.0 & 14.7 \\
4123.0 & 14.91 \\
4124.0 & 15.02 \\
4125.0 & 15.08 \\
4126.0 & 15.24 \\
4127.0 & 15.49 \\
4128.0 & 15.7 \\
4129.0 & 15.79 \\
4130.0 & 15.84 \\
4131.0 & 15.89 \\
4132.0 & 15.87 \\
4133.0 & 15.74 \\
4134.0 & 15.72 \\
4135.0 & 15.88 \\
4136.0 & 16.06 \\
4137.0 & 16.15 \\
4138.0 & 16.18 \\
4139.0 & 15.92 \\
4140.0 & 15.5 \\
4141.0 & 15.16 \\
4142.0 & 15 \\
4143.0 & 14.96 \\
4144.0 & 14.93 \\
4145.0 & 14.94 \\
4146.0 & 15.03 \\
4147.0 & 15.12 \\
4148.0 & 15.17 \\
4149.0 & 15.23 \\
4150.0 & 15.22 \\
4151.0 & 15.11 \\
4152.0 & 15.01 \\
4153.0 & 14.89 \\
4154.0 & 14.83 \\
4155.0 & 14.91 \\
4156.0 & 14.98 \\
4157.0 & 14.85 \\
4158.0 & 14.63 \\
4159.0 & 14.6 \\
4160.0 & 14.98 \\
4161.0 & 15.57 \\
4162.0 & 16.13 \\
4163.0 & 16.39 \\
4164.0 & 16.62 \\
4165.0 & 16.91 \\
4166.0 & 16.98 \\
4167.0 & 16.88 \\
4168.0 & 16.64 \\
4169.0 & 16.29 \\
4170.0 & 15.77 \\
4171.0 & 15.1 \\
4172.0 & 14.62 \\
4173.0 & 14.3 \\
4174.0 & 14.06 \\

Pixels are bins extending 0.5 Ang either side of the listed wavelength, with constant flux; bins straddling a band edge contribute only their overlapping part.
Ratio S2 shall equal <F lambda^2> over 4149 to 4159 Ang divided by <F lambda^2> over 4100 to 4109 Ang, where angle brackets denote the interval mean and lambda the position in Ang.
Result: 0.94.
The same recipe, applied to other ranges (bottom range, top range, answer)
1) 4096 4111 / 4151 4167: 1.05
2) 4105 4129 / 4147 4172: 1.08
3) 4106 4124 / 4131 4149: 1.08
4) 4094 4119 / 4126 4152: 1.05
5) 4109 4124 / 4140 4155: 1.04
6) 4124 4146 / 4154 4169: 1.03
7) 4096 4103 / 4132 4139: 1.00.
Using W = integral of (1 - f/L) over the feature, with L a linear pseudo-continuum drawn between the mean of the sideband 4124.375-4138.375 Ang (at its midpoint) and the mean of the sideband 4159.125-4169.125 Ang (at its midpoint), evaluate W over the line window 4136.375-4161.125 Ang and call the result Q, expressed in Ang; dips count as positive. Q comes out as 1.35 Ang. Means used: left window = 15.7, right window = 16.3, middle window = 15.2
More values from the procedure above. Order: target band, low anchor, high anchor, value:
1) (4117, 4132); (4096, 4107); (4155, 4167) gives 0.4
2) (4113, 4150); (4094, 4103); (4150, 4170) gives 0.6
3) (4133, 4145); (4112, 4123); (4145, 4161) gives -0.4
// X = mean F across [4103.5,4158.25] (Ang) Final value 15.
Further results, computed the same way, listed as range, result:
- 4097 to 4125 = 15.1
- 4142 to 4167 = 15.4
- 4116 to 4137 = 15.5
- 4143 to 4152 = 15.1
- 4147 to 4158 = 15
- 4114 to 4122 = 15.3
